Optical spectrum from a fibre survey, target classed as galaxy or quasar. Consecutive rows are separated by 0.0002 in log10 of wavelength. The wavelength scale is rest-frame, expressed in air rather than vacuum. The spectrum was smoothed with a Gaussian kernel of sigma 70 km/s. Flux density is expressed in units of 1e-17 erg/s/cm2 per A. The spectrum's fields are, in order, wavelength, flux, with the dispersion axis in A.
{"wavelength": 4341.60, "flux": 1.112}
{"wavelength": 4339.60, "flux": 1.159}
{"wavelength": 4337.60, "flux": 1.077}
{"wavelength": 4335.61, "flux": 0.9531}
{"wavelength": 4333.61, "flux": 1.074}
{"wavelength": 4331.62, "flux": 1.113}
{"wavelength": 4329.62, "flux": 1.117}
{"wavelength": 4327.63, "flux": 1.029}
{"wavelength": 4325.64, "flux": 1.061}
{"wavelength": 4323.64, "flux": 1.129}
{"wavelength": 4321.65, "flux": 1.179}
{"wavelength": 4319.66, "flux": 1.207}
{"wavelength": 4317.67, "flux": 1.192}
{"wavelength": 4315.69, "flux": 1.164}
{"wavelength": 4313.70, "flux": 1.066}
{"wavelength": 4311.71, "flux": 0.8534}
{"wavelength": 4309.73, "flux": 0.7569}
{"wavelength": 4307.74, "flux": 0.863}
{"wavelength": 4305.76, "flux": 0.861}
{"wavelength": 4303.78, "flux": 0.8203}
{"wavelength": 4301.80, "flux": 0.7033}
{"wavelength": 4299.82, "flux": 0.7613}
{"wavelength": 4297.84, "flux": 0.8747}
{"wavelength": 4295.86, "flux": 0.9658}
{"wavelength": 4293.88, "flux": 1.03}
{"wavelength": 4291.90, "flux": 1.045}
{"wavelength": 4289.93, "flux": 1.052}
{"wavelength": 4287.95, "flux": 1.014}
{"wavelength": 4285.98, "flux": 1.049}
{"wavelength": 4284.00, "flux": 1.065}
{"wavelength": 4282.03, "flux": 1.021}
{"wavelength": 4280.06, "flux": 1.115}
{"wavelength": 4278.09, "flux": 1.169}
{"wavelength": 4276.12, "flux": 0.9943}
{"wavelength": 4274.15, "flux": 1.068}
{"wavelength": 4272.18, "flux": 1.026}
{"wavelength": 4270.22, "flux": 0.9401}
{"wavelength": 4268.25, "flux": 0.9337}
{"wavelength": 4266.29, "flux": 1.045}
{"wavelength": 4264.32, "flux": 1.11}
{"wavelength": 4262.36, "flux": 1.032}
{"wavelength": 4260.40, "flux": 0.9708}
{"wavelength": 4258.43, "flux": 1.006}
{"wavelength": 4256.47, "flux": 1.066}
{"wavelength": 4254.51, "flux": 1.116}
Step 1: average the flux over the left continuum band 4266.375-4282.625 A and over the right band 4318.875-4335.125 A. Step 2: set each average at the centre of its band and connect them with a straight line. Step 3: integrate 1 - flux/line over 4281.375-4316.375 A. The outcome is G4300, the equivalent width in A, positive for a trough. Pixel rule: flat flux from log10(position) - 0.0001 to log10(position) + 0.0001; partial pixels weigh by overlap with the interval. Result 4.19 A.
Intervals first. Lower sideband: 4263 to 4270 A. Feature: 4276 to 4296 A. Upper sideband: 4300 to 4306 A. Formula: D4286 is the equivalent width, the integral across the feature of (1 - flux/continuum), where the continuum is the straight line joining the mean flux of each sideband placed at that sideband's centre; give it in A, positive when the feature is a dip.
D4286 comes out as -3.6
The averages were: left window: 1.02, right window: 0.783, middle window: 1.05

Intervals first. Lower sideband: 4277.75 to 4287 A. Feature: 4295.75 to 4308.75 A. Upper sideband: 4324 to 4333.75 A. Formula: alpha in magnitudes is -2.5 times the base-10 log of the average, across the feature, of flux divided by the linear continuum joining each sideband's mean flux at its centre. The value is 0.29 mag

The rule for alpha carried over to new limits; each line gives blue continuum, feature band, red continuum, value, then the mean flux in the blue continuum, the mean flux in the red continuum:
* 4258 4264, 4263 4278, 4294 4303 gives -0.06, 1.01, 0.846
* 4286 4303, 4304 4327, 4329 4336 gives -0.01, 0.936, 1.07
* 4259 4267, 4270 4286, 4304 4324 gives -0.03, 1.04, 1.02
